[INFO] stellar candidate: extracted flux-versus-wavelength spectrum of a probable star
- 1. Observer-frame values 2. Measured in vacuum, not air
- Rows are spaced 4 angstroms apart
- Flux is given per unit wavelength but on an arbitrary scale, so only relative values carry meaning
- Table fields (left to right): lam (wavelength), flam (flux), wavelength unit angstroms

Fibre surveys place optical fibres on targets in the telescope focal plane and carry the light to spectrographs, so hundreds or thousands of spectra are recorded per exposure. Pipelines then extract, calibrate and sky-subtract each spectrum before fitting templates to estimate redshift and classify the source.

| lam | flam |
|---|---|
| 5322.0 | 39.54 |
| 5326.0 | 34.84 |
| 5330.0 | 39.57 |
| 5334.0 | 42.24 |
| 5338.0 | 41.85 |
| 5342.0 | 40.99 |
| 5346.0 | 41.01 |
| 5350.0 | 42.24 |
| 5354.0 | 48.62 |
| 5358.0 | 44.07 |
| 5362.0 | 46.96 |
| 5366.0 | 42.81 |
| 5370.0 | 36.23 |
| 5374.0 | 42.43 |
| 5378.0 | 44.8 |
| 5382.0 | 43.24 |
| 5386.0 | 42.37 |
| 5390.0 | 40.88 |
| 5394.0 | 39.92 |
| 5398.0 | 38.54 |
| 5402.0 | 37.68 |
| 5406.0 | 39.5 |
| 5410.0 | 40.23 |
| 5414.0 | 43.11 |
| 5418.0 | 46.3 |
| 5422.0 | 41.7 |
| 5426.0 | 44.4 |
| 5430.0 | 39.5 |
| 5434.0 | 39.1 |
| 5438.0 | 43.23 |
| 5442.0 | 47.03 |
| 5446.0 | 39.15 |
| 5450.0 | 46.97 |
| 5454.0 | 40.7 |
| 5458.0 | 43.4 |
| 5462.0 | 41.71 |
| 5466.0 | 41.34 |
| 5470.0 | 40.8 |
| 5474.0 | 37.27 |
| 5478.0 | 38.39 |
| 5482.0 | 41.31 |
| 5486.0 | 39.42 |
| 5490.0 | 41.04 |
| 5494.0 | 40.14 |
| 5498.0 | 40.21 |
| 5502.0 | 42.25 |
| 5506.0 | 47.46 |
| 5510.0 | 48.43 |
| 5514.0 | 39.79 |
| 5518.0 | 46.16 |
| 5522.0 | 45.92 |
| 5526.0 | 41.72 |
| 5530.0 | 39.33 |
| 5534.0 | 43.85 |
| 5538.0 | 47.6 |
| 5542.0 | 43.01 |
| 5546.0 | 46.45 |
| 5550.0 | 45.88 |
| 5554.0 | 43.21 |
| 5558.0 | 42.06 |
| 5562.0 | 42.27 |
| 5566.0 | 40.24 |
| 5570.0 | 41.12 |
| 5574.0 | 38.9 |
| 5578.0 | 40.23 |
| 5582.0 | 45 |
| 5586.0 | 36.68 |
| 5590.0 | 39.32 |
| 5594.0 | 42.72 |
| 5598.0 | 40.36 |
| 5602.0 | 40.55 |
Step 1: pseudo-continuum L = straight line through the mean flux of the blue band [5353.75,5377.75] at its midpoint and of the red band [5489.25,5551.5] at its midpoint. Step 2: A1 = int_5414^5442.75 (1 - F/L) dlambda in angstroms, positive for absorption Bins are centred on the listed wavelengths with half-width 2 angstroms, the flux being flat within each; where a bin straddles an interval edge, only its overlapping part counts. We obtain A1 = 0.4 angstroms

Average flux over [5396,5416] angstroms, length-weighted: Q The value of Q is 39.8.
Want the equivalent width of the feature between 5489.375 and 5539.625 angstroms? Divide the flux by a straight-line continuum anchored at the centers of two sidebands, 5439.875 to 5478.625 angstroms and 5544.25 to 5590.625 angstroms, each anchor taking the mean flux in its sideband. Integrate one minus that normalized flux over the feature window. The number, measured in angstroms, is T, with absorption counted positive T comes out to -1.9 angstroms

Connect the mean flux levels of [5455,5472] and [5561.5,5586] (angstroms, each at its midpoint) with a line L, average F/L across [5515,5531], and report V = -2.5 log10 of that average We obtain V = -0.05 mag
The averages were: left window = 41.7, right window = 40.9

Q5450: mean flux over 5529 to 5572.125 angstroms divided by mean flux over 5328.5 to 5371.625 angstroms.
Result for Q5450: 1.02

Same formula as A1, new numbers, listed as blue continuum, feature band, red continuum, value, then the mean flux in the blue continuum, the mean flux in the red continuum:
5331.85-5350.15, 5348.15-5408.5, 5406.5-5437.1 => -0.4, 41.6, 42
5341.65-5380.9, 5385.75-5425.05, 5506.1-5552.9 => 2.2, 43.1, 44.5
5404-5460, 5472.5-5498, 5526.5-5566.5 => 1.9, 42.5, 43.4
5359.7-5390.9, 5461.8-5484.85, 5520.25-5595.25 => 1.3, 42.5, 42.4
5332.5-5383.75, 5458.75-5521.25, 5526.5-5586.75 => 1.2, 42.9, 42.5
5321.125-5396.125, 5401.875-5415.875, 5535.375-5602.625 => 0.5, 41.9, 42.1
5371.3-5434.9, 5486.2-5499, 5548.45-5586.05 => 0.4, 41.5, 41.8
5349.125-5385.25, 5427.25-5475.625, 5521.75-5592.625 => 1.4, 43.5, 42.3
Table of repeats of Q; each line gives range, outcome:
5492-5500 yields 40.2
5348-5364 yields 45.5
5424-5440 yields 41.6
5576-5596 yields 40.8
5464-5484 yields 39.8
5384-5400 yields 40.4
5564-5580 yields 40.1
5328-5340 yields 41.2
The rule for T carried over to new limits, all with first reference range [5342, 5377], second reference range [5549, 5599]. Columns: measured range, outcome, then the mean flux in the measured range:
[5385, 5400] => 0.85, 40.3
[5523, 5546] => -1.05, 43.5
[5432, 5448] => 0.09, 42.1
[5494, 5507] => -0.19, 42.5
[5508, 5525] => -1.27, 44.9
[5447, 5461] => -0.32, 43.2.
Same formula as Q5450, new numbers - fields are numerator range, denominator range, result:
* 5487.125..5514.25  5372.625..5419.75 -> 1.03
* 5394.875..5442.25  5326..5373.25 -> 0.98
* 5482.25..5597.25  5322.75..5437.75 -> 1.02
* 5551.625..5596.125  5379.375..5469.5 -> 0.98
